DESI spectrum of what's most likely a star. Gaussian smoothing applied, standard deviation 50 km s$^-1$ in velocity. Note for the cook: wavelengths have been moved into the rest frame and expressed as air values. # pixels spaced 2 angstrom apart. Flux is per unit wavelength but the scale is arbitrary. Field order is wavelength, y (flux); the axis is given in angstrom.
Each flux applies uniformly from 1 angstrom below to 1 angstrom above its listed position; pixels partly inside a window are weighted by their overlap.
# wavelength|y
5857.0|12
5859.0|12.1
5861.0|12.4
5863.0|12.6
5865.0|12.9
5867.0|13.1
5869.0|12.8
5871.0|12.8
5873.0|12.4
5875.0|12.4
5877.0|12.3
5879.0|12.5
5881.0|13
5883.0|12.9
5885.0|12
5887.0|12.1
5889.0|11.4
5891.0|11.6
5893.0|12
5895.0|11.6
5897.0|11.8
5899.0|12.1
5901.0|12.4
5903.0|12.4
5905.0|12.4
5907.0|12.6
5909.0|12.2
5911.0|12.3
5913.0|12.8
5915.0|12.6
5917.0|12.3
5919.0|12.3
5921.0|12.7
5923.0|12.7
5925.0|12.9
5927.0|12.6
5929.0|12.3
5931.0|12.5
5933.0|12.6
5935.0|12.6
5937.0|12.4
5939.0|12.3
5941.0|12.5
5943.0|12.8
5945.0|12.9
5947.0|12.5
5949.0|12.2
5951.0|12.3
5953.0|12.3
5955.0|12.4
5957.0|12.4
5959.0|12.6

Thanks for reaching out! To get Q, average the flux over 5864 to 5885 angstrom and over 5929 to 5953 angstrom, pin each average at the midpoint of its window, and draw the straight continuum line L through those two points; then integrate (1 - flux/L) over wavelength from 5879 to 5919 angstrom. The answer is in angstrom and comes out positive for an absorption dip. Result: 1.2 angstrom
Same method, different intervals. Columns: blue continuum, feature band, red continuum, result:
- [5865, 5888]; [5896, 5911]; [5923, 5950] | 0.4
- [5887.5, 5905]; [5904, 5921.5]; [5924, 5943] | -0.4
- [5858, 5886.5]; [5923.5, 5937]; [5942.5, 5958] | -0.1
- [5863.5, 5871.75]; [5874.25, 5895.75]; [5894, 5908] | 0.6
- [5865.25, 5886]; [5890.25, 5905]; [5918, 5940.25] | 0.7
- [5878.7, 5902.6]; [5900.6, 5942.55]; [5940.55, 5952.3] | -0.5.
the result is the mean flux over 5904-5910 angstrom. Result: 12.4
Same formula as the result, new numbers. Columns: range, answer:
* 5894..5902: 12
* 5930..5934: 12.6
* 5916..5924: 12.5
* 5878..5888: 12.5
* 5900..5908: 12.4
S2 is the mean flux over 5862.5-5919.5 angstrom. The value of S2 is 12.4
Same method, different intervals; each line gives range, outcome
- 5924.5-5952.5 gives 12.5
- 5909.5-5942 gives 12.5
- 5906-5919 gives 12.5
